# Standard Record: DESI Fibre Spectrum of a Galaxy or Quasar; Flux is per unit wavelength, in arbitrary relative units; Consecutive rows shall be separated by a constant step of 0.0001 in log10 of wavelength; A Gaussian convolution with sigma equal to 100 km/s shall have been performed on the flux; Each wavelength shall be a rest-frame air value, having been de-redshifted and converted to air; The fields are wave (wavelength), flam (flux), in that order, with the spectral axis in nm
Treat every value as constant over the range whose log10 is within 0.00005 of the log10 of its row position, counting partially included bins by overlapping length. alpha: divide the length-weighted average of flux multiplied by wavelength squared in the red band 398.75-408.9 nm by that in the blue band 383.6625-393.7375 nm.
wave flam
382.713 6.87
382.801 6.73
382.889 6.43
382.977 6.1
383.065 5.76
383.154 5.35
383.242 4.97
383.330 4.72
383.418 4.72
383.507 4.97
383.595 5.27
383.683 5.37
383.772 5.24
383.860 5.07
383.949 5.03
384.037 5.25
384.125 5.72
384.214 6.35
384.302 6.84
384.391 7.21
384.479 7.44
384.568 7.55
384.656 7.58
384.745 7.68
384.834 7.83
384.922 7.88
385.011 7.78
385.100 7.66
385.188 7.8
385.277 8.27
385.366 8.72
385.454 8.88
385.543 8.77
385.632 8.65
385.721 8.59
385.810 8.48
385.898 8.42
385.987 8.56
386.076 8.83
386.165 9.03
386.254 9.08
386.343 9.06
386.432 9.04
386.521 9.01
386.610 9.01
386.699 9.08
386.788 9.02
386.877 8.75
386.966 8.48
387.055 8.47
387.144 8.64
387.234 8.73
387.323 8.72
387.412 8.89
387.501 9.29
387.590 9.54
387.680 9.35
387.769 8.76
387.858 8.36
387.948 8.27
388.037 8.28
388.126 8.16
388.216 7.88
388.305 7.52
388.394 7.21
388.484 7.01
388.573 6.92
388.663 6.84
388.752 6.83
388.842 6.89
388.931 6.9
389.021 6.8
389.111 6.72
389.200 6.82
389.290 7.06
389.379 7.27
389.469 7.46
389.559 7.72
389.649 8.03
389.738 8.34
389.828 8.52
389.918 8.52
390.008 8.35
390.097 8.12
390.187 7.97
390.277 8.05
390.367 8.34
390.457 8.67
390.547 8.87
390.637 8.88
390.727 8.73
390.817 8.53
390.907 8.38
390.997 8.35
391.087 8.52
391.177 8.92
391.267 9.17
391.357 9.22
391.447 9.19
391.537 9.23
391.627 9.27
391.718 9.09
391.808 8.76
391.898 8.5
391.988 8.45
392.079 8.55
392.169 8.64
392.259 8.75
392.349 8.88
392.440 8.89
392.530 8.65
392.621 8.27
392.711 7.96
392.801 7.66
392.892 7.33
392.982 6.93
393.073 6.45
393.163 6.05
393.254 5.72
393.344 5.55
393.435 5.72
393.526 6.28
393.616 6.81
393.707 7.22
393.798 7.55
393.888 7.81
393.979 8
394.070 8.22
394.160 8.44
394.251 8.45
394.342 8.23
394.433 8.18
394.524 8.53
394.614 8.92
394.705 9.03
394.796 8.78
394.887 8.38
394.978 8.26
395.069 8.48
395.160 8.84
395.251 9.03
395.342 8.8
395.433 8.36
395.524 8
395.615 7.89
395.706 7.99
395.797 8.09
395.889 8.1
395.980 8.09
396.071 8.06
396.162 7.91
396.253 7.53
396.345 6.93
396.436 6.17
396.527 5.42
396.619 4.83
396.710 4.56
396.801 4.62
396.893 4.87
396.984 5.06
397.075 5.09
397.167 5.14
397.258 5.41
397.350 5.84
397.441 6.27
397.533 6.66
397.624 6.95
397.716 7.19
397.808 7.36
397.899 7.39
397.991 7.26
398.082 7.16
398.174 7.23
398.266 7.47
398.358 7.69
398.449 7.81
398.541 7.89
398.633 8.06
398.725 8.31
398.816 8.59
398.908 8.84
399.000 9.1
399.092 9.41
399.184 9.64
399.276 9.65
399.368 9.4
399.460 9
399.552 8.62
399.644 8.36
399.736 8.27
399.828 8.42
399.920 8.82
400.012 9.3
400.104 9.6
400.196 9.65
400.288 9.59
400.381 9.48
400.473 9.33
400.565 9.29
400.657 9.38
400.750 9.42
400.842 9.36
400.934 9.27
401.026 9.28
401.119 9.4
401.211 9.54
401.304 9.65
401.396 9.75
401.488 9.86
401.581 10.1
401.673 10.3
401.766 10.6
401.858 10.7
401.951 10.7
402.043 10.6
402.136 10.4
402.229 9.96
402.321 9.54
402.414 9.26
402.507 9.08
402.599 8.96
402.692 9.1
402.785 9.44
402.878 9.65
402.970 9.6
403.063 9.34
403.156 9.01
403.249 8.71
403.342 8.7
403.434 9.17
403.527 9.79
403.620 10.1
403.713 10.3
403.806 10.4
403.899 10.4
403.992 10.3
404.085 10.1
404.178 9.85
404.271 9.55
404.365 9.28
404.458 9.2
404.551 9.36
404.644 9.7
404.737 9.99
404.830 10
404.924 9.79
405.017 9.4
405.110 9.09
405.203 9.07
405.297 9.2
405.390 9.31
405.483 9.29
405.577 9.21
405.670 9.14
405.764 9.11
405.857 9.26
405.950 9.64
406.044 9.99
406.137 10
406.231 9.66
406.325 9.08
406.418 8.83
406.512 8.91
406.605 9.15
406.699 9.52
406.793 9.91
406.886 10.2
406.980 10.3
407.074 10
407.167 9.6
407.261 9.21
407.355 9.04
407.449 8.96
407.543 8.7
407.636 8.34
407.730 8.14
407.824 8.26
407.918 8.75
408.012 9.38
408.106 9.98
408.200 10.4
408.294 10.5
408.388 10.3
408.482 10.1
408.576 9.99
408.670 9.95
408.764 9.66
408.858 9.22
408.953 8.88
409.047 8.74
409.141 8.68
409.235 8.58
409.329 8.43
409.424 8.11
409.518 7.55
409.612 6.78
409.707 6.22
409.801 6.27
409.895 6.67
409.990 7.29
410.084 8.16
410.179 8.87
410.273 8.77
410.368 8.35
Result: 1.3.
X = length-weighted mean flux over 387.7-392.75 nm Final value 8.17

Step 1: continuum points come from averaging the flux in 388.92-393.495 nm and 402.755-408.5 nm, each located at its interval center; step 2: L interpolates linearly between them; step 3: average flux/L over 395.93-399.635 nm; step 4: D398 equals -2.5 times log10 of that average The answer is 0.20 mag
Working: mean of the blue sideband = 8.03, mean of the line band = 7.23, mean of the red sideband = 9.49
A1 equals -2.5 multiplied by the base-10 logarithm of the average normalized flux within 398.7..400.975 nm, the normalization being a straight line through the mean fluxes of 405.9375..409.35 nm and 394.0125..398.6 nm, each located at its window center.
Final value -0.147 mag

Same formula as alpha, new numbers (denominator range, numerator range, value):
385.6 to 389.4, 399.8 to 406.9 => 1.26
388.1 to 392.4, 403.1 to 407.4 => 1.27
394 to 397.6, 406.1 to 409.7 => 1.33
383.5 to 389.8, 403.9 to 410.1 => 1.30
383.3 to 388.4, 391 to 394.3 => 1.05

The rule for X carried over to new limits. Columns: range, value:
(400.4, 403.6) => 9.6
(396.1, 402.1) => 8.17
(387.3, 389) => 7.95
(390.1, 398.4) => 7.67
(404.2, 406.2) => 9.46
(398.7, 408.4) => 9.46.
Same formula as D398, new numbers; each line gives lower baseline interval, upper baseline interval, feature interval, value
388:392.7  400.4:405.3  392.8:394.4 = 0.20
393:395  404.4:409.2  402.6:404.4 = -0.08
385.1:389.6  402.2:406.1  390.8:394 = 0.08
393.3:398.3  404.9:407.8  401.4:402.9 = -0.17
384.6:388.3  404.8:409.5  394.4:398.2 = 0.23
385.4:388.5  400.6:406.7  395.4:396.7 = 0.25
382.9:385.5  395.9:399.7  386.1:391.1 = -0.21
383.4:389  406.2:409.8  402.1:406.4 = -0.08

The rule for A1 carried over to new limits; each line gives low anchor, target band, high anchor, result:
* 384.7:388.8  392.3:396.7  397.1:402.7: 0.122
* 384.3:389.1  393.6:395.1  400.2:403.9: 0.090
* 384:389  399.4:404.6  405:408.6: -0.051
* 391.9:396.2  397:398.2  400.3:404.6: 0.316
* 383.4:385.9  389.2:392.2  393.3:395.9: -0.110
